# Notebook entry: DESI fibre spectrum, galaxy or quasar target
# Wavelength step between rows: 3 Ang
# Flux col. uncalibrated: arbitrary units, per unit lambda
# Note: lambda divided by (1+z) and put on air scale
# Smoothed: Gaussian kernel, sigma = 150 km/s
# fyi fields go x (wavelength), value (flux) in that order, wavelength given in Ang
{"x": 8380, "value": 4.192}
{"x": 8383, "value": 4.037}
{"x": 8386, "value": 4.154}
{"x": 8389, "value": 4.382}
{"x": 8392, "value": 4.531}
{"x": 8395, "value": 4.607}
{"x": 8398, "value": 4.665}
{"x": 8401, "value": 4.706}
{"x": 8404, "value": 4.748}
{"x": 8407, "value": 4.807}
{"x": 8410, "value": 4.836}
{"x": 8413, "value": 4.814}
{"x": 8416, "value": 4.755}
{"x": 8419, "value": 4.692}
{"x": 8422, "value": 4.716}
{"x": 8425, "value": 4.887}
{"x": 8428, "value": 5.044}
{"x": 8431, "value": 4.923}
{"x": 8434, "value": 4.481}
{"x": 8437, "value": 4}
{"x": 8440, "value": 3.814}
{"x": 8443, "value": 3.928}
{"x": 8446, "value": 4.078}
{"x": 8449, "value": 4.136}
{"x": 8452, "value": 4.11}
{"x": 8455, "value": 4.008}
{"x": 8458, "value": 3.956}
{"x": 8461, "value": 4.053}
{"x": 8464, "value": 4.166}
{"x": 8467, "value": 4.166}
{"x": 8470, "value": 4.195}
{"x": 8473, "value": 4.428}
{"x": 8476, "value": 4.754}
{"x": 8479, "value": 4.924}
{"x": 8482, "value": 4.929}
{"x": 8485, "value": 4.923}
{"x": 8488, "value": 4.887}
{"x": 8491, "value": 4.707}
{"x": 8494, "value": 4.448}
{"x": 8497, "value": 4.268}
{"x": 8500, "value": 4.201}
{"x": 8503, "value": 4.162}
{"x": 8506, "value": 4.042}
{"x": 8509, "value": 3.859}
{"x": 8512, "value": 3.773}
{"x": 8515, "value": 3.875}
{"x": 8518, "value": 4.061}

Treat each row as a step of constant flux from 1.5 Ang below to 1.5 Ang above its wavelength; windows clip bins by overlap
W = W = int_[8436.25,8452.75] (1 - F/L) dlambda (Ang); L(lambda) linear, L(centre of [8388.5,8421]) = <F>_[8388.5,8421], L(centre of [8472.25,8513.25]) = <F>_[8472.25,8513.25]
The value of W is 2.1 Ang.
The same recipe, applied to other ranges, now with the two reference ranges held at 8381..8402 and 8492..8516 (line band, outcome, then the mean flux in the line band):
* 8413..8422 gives -0.8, 4.74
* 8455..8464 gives 0.4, 4.03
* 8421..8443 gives -1.0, 4.51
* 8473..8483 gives -1.5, 4.8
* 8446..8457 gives 0.4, 4.08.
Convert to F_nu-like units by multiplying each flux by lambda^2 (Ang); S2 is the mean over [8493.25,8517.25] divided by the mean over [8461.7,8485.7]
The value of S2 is 0.90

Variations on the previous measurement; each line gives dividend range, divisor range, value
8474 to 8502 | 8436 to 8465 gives 1.17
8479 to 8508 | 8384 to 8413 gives 1.00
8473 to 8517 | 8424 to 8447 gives 1.02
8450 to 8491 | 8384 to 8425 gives 0.97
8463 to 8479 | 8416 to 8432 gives 0.92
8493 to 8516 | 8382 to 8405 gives 0.93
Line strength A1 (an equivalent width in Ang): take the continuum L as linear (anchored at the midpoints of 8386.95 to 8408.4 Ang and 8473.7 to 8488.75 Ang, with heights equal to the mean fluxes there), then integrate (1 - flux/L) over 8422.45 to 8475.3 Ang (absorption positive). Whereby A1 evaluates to 5.45 Ang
